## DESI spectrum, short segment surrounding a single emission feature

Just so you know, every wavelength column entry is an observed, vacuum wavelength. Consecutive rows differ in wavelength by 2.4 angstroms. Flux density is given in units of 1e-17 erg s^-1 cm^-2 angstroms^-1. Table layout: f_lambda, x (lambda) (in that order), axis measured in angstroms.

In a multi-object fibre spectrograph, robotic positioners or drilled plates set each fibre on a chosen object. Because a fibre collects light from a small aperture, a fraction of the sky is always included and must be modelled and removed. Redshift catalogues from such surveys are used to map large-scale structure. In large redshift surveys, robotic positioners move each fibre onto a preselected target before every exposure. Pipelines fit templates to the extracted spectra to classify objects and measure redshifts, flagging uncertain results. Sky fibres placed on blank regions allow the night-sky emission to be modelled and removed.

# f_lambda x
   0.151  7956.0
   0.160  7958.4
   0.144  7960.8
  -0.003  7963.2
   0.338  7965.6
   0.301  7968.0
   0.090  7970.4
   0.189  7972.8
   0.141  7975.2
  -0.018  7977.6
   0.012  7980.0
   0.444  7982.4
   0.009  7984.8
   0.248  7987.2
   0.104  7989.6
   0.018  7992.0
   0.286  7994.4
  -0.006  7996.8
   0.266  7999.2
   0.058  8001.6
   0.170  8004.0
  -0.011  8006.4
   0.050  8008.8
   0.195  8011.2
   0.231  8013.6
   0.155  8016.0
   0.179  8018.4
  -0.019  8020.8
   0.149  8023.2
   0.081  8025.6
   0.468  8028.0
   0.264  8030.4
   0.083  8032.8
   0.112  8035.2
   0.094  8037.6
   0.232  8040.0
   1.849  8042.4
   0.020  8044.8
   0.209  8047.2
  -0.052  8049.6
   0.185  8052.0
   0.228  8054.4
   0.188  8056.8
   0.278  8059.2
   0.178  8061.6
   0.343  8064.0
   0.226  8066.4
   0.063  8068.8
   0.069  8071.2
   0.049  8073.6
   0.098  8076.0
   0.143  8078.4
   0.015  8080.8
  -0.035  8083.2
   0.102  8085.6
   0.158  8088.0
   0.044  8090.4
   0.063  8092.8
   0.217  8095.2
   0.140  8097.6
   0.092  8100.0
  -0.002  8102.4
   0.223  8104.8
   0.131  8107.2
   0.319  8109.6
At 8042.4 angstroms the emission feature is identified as H-alpha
